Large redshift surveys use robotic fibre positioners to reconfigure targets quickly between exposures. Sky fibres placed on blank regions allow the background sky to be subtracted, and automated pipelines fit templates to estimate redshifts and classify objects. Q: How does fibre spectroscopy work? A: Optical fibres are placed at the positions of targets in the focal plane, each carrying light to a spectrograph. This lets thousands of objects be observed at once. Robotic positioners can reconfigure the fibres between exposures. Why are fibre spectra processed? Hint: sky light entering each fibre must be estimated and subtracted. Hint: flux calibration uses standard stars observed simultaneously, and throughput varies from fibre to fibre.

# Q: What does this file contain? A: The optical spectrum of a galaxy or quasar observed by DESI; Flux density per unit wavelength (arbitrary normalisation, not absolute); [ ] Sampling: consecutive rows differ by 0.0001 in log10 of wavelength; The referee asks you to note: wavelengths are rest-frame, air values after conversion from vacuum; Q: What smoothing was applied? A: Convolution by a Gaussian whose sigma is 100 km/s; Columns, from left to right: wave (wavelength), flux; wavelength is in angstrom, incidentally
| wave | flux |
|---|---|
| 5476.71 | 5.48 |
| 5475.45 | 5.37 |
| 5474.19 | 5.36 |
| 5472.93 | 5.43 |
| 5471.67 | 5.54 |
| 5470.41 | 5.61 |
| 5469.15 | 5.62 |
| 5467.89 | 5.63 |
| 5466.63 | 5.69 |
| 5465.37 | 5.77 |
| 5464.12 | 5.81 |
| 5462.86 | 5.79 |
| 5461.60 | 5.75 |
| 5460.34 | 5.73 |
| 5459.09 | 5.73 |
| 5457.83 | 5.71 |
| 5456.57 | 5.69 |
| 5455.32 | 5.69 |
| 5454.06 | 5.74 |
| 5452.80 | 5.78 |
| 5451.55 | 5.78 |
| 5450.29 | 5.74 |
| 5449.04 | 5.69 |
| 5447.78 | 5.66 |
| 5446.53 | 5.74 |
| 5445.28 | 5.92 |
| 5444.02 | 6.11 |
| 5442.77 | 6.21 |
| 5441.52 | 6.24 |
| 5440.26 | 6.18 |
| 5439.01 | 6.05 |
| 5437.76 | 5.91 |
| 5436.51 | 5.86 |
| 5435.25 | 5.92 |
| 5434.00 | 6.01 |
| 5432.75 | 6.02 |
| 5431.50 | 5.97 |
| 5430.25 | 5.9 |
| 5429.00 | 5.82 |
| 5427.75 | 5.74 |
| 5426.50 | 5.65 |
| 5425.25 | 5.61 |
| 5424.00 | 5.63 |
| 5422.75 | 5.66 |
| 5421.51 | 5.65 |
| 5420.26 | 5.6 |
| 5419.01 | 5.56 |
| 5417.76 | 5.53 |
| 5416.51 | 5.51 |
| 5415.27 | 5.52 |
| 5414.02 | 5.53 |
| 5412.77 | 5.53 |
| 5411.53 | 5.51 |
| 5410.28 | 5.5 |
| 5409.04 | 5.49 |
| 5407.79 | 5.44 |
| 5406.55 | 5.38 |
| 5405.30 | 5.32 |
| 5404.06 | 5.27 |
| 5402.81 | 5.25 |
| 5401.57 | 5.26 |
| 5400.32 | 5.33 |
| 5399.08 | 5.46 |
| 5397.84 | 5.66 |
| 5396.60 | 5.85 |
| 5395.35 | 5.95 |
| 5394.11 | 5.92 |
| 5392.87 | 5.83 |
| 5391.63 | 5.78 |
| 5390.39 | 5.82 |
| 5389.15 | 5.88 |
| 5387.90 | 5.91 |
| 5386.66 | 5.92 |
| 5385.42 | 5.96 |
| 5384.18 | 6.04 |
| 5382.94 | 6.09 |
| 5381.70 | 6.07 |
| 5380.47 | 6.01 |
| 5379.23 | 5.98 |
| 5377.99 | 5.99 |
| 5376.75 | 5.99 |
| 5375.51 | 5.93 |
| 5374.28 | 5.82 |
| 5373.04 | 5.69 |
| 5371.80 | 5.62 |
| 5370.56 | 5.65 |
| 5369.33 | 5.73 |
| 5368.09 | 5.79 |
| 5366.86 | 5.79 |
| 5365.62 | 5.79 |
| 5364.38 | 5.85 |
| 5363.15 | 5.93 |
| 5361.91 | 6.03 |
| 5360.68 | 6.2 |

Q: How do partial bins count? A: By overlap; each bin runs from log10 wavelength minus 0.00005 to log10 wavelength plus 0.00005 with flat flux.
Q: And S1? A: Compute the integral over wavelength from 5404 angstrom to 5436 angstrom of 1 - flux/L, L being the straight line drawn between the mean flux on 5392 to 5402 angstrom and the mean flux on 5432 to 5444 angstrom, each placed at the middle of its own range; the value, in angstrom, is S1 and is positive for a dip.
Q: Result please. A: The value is 1.36 angstrom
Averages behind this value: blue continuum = 5.67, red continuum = 6.05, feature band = 5.63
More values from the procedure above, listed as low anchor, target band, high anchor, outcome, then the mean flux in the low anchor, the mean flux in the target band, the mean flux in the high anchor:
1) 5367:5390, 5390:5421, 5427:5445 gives 2.0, 5.89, 5.55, 5.99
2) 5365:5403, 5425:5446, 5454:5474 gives -0.9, 5.8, 5.95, 5.67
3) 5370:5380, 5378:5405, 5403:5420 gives -0.5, 5.83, 5.77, 5.46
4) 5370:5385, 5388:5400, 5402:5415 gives -0.3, 5.91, 5.79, 5.42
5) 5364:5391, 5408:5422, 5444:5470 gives 0.7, 5.88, 5.53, 5.74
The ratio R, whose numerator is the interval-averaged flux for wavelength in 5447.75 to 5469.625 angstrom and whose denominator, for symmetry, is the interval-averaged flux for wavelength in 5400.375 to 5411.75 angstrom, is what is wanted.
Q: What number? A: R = 1.1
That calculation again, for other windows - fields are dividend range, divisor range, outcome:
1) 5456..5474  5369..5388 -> 0.96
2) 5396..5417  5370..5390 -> 0.92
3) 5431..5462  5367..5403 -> 1.01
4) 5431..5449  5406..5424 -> 1.08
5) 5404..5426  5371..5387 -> 0.93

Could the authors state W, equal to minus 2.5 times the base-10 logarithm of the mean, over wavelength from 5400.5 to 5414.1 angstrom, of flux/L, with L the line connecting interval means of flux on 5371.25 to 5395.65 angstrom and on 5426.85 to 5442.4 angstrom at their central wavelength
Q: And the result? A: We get 0.10 mag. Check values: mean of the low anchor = 5.91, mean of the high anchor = 5.97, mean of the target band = 5.4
